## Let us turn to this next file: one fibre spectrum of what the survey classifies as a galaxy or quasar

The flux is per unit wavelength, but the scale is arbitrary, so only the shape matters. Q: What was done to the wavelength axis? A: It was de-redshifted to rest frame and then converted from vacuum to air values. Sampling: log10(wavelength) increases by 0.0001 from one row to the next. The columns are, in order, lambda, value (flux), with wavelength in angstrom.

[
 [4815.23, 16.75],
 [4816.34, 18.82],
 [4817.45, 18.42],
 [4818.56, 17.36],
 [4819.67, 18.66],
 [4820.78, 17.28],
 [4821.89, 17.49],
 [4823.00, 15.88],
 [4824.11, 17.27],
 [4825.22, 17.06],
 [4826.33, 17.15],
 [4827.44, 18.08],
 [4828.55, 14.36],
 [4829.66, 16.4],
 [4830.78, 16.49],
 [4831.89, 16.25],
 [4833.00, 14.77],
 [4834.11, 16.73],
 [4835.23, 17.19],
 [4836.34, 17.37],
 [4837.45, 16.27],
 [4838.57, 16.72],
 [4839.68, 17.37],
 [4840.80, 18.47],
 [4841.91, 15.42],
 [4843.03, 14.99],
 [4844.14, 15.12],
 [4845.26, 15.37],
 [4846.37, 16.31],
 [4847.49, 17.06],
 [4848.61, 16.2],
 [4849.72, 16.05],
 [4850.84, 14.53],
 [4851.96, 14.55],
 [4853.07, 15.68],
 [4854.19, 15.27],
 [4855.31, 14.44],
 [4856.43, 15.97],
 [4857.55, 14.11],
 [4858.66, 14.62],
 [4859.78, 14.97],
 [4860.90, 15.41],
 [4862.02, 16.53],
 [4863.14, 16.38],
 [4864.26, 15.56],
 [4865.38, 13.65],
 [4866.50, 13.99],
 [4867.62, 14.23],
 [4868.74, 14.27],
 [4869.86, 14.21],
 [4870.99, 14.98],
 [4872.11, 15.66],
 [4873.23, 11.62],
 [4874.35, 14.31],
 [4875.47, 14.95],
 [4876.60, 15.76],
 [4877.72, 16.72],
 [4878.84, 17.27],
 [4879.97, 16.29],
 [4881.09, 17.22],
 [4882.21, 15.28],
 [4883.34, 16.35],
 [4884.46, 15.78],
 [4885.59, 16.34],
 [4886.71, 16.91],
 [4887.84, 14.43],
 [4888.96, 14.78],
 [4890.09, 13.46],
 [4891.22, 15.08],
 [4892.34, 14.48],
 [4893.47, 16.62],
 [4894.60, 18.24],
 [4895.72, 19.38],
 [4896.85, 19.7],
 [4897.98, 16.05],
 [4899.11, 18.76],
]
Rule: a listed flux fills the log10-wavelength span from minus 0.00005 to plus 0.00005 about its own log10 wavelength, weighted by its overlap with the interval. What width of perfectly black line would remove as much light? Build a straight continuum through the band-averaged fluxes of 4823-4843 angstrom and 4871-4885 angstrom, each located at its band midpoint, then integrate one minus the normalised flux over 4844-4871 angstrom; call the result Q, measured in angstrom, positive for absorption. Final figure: 1.5 angstrom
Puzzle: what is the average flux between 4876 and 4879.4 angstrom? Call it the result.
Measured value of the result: 16.6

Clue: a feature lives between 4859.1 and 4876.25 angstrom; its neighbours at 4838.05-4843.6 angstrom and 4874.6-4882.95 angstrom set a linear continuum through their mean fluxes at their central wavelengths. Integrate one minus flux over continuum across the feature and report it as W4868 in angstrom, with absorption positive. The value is 1.6 angstrom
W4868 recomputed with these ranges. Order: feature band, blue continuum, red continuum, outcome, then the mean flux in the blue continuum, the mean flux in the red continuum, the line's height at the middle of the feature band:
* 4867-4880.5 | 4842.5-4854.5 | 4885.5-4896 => 0.6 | 15.6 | 15.9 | 15.8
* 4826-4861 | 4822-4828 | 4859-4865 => 1.0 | 17.1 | 15.7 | 16.4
